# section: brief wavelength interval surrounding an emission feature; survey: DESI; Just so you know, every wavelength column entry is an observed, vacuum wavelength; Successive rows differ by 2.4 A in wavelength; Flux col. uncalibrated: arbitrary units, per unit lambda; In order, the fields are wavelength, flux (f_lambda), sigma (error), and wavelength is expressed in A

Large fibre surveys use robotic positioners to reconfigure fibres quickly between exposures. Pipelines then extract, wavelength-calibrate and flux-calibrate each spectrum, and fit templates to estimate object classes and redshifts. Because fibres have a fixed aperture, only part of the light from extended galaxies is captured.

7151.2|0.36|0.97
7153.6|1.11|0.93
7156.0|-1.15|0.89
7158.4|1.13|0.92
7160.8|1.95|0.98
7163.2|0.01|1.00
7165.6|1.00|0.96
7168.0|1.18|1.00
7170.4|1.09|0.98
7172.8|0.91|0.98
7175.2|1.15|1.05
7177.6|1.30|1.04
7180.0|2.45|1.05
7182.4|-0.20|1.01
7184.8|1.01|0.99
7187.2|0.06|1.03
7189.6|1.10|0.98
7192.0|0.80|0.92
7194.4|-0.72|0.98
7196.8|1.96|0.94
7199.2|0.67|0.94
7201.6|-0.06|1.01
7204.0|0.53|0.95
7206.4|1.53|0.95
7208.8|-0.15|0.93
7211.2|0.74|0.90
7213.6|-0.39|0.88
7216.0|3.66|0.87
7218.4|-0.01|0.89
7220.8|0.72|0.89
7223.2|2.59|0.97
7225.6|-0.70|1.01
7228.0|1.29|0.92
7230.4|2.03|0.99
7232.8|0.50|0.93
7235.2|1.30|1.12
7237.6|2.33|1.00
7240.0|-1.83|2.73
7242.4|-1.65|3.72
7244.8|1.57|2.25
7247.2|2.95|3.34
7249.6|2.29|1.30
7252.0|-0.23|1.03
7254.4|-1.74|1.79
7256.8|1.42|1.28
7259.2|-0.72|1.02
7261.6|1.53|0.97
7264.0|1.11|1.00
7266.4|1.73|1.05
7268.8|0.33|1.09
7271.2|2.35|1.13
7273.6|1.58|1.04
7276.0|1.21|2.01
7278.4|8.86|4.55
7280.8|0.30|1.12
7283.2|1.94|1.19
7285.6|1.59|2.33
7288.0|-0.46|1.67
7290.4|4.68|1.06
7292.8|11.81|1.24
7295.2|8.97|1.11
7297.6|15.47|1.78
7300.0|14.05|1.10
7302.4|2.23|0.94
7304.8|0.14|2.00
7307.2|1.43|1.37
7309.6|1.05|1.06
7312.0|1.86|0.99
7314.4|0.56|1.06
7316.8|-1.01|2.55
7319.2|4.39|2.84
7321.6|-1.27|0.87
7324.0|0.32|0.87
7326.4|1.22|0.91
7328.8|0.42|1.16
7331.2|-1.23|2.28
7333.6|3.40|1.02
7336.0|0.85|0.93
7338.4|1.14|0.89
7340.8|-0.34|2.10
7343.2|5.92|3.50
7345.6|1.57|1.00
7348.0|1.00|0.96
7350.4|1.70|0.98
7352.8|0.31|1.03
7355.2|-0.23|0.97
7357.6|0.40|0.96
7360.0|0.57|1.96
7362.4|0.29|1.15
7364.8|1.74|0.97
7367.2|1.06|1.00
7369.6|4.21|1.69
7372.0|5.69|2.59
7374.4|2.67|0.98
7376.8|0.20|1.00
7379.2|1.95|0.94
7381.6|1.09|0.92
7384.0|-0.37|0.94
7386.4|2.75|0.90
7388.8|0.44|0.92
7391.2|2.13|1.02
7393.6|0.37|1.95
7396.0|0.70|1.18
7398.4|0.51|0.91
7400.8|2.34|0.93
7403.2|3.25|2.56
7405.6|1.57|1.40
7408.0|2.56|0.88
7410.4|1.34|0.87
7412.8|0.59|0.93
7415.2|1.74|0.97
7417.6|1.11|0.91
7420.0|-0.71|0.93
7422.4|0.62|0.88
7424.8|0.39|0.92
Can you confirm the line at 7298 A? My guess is [O II]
